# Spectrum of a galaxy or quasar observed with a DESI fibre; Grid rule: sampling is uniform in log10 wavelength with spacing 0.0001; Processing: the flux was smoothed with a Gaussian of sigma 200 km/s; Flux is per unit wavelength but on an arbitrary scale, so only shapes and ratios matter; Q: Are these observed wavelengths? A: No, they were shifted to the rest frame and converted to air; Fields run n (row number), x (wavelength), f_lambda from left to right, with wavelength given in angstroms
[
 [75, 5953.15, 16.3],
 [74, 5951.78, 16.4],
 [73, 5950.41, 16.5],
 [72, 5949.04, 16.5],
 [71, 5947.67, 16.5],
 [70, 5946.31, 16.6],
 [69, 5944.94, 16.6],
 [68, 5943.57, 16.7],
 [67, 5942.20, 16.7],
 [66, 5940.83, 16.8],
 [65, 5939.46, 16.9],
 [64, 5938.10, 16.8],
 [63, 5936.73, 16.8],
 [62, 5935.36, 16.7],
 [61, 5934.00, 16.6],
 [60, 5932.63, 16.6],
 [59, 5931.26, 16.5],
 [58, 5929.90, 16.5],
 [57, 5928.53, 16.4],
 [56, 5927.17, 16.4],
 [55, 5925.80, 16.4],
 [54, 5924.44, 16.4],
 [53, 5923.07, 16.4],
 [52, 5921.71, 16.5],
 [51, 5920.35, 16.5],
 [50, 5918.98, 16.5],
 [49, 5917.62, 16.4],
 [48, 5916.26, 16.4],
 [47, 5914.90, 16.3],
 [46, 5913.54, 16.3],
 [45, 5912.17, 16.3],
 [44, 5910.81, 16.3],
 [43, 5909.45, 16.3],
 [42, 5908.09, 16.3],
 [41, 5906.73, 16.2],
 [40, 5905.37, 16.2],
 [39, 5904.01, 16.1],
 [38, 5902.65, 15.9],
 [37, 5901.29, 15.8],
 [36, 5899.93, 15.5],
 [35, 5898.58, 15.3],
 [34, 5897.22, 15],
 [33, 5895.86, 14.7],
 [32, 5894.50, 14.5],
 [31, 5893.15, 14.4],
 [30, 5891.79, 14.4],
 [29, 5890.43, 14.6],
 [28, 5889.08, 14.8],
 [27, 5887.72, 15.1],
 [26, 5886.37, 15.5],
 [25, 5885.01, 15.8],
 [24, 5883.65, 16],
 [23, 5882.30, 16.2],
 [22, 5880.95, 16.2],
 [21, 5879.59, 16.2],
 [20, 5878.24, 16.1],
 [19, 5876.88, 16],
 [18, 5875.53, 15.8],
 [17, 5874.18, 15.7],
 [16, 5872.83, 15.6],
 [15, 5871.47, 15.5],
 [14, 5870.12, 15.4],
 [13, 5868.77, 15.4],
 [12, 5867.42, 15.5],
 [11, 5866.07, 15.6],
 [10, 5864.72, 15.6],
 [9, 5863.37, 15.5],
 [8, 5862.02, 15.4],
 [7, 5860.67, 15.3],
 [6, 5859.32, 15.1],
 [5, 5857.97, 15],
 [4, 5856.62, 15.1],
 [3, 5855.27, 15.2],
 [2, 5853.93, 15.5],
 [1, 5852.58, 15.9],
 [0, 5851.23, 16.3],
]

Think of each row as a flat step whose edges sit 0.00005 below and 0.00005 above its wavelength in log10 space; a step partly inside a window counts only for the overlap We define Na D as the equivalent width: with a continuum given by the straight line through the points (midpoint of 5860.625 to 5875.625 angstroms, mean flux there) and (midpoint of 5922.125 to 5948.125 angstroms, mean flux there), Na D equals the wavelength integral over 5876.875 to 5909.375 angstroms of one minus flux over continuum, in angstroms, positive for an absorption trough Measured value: 0.8 angstroms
